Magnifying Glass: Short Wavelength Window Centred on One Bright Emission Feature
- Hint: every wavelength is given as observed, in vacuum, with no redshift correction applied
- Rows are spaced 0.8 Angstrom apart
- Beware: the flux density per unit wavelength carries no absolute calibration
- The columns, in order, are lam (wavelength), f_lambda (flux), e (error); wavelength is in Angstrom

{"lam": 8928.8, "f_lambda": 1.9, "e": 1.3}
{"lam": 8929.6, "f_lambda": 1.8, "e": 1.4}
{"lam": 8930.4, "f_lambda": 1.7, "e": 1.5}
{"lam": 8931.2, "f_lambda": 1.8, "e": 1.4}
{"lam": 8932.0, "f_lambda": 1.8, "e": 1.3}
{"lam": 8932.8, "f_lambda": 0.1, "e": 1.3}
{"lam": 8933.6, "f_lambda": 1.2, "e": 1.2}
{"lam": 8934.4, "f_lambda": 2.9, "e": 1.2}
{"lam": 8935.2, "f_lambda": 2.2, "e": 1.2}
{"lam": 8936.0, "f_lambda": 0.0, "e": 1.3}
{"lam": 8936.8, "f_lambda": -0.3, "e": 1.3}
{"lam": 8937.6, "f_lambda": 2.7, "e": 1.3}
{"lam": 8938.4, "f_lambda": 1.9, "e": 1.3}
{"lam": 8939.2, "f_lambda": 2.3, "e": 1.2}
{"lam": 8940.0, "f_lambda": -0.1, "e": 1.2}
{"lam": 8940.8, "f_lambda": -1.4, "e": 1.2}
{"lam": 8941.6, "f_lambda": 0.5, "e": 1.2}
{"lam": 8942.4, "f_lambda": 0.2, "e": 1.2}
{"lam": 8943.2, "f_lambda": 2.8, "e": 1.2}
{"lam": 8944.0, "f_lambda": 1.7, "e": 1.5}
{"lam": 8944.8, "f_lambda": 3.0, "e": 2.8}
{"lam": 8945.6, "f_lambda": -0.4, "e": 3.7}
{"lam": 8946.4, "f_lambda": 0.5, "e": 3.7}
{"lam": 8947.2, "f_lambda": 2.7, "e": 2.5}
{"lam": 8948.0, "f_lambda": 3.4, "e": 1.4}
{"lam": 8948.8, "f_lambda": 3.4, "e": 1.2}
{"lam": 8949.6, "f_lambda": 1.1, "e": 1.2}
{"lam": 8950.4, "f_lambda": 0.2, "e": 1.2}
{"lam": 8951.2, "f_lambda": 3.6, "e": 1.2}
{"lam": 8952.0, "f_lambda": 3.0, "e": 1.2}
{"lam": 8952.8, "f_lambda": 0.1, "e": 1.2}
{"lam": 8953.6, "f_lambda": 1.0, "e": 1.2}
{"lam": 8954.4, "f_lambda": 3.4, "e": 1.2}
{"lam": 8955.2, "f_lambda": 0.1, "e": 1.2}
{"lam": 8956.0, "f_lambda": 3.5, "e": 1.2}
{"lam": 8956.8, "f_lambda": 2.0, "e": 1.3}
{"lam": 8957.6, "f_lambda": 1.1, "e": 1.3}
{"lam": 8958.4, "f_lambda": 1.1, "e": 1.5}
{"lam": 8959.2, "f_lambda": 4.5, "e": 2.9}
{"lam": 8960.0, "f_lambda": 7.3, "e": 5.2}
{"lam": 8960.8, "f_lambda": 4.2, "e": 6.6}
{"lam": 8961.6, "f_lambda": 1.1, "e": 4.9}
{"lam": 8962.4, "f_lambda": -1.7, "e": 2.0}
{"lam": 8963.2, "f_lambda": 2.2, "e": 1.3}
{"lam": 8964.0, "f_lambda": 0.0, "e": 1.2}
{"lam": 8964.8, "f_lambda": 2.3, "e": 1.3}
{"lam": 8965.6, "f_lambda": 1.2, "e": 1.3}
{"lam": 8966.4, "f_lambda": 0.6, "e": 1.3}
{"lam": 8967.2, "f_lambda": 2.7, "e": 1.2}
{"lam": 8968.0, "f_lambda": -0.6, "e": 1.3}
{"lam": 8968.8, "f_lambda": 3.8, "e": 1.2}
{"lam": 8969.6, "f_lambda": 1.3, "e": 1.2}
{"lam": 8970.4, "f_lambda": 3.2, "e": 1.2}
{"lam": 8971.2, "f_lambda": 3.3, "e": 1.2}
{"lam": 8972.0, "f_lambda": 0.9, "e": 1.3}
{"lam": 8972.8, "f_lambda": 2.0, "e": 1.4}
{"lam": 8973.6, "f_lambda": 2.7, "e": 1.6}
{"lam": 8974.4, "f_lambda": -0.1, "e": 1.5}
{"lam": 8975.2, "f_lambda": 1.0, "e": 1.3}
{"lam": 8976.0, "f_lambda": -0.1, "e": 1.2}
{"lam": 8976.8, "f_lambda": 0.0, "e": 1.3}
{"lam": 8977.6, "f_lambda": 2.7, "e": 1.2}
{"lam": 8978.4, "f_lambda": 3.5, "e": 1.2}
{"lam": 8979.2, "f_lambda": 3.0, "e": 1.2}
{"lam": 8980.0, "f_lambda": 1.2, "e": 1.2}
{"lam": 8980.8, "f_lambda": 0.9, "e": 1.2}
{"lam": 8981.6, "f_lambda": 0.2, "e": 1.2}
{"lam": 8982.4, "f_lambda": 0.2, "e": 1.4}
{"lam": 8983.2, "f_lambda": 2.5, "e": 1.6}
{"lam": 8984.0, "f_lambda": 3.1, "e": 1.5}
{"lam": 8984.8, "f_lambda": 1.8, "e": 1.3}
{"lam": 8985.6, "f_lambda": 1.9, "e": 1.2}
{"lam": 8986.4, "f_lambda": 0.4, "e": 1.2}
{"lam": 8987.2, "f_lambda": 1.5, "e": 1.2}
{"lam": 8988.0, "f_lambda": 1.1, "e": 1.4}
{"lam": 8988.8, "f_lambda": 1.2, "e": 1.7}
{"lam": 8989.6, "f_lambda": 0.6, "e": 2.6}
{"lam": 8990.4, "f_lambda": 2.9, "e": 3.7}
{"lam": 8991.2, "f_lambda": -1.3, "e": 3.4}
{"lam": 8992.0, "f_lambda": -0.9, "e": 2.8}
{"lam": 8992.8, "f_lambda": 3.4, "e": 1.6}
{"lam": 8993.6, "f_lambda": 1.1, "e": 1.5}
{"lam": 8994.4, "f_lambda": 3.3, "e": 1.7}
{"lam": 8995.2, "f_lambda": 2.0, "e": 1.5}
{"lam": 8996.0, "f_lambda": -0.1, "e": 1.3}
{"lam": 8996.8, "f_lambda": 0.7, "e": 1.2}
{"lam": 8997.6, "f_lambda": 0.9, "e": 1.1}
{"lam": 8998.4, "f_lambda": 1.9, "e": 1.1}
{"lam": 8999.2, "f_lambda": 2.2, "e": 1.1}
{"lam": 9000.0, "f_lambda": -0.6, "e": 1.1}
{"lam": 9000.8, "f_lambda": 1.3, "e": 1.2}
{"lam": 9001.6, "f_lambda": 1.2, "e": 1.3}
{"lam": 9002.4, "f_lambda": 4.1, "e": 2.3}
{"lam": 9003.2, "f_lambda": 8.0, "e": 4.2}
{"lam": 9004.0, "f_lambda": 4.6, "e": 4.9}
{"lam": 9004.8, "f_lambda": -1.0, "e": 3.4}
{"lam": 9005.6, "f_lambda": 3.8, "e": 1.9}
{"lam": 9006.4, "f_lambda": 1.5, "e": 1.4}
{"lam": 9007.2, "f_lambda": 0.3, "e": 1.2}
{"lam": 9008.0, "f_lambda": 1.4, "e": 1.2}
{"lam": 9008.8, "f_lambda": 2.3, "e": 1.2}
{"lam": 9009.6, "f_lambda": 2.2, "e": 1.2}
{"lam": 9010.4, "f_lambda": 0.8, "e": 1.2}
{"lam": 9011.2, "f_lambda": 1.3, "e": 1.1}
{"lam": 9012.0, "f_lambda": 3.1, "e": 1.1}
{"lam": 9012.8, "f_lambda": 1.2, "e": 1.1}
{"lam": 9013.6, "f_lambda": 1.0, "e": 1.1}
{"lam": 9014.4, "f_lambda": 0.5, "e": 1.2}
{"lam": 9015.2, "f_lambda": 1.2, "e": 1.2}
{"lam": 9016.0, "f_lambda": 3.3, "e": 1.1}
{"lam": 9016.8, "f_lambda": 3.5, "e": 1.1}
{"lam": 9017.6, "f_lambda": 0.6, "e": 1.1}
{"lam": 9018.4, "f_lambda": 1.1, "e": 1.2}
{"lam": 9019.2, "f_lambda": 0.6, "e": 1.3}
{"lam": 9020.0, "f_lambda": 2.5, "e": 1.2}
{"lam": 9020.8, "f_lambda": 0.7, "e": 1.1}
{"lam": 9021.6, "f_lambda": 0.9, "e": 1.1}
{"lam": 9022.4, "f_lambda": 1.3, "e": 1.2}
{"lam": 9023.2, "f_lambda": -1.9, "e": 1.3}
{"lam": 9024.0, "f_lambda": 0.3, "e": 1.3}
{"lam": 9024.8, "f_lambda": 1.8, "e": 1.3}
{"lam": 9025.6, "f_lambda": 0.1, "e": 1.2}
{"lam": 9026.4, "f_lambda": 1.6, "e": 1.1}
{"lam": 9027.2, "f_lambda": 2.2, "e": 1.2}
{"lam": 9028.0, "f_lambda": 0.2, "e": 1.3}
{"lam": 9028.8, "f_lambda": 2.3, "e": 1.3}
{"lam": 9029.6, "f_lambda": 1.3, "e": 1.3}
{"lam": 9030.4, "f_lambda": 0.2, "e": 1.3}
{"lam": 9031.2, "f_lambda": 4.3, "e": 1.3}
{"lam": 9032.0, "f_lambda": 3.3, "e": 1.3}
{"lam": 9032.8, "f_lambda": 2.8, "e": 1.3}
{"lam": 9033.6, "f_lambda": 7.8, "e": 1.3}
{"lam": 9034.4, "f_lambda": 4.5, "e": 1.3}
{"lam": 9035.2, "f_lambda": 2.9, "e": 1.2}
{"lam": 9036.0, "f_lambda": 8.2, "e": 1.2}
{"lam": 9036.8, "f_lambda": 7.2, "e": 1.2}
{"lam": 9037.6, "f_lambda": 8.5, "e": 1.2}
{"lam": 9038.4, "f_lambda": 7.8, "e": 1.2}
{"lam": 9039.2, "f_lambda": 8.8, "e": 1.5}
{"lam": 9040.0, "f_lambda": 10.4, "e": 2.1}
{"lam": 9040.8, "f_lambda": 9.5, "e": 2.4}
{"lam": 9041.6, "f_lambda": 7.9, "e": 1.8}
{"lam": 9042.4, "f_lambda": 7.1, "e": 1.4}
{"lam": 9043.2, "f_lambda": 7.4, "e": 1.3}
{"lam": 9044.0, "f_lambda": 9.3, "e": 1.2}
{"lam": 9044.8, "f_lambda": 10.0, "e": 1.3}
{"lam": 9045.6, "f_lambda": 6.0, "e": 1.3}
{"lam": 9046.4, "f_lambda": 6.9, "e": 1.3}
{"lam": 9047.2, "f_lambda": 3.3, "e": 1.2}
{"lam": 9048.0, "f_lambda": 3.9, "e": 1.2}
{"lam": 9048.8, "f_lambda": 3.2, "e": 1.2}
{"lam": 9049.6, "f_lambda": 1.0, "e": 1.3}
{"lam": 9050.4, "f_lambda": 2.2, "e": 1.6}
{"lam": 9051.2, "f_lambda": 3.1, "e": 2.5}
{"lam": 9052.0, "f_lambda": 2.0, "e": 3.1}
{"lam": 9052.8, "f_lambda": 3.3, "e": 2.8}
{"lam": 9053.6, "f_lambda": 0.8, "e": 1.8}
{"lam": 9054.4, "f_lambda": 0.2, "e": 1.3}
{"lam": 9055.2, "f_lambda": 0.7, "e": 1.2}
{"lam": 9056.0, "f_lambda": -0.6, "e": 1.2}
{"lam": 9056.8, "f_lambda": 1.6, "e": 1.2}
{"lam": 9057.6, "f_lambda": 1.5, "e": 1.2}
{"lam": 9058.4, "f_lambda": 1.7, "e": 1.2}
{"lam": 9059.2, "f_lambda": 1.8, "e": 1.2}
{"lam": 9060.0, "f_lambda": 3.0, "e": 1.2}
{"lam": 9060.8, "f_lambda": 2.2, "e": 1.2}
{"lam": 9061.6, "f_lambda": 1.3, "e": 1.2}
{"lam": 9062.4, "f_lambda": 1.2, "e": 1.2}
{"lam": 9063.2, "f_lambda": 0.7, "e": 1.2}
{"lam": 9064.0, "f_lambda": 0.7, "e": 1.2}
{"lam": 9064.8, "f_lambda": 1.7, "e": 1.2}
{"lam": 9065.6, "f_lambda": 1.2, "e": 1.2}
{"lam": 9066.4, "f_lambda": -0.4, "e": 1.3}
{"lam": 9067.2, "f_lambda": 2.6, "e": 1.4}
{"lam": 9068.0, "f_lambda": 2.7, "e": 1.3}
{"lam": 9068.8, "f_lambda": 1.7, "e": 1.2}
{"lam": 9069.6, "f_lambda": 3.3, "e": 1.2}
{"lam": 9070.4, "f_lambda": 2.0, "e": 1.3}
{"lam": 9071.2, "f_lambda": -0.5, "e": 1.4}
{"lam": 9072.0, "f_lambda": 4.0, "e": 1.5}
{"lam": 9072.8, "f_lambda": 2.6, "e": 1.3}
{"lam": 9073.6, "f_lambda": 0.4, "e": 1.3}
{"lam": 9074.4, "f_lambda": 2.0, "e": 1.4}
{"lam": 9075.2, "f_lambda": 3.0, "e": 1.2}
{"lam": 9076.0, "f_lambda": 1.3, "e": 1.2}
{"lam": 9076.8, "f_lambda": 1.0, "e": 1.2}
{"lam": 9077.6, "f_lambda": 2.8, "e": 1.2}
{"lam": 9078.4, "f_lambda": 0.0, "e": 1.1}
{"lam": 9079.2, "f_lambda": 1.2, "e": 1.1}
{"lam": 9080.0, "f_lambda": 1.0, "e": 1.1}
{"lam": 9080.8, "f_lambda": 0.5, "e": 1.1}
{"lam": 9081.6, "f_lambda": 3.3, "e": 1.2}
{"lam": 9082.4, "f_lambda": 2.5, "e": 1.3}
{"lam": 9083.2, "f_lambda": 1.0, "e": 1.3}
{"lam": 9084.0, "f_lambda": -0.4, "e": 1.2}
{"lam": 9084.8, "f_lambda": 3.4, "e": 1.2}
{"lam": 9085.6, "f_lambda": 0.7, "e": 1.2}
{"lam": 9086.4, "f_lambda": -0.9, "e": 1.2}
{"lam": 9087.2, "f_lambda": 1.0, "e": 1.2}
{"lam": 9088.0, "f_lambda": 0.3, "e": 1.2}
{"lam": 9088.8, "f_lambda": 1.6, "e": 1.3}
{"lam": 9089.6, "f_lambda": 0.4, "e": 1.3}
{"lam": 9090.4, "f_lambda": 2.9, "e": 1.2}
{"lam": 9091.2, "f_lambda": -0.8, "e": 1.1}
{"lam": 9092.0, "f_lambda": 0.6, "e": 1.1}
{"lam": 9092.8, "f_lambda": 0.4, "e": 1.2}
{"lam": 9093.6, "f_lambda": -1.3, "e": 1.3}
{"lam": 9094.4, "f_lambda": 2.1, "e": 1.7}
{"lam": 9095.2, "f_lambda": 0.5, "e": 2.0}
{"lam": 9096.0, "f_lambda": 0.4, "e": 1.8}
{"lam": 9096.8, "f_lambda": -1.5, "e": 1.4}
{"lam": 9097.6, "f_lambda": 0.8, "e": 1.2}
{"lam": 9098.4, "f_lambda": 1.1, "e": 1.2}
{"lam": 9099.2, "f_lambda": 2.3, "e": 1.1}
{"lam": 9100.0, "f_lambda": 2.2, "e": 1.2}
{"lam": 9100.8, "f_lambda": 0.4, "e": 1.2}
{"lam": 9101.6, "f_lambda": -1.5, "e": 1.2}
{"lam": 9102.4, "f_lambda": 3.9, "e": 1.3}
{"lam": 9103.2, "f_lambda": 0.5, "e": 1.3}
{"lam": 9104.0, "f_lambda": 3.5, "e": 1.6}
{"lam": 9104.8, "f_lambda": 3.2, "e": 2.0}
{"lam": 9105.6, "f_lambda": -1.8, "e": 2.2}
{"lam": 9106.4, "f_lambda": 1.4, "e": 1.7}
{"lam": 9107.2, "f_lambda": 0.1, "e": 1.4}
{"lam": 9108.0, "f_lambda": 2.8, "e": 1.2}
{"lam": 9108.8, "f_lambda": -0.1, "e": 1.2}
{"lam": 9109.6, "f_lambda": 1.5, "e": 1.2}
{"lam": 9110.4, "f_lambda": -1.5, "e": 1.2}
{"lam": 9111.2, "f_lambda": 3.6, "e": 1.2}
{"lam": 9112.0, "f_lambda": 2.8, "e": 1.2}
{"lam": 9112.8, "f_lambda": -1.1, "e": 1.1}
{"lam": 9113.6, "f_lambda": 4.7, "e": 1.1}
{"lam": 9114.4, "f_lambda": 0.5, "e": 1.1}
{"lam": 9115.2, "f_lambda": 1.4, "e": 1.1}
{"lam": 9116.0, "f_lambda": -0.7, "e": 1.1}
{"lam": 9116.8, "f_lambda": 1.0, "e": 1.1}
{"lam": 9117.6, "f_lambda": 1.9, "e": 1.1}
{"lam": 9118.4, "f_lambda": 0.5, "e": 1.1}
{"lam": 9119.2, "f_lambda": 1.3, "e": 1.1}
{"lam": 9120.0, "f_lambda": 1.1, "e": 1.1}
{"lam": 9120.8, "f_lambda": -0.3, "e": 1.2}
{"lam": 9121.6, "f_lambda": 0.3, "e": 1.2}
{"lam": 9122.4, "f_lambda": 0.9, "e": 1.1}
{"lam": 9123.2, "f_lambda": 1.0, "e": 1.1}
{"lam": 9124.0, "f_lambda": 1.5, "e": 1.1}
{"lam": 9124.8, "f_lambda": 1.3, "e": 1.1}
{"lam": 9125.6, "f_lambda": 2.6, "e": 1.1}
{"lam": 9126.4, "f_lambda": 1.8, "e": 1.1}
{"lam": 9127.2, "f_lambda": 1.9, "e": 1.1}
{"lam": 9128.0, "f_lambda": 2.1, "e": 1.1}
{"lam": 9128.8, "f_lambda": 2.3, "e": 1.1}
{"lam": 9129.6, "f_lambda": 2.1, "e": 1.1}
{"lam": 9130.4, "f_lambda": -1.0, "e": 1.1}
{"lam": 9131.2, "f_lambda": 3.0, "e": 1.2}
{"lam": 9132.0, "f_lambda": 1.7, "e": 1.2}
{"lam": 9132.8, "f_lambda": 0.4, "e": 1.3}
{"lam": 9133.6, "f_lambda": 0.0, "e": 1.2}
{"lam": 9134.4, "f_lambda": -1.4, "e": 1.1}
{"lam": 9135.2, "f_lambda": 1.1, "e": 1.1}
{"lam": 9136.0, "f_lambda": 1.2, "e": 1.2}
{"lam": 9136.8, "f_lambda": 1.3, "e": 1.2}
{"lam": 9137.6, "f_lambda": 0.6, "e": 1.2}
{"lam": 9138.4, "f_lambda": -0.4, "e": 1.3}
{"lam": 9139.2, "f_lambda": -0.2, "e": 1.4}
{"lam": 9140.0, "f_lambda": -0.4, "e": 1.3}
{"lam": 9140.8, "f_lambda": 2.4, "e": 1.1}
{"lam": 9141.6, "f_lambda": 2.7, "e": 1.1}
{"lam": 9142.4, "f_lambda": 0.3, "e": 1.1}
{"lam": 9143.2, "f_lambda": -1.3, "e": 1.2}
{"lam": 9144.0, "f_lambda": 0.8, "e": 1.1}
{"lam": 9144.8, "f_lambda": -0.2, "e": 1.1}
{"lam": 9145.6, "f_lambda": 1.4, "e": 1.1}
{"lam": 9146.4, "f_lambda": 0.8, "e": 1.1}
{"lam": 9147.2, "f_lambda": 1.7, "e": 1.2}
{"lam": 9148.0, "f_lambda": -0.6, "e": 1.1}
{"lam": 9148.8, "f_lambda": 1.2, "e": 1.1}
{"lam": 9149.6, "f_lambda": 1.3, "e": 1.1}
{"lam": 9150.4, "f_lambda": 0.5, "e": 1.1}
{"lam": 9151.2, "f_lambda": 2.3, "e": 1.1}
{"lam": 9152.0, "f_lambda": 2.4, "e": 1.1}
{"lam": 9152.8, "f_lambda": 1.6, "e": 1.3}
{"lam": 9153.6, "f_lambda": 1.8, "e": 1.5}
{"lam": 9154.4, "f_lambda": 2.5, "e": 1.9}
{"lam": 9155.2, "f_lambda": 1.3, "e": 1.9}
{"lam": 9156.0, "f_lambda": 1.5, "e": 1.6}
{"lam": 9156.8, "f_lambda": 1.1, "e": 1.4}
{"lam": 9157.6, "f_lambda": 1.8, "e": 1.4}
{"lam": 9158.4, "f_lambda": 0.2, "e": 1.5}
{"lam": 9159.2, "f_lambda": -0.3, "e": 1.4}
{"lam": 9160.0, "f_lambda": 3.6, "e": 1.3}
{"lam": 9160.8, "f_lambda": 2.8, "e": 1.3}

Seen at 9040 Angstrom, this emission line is [O II]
